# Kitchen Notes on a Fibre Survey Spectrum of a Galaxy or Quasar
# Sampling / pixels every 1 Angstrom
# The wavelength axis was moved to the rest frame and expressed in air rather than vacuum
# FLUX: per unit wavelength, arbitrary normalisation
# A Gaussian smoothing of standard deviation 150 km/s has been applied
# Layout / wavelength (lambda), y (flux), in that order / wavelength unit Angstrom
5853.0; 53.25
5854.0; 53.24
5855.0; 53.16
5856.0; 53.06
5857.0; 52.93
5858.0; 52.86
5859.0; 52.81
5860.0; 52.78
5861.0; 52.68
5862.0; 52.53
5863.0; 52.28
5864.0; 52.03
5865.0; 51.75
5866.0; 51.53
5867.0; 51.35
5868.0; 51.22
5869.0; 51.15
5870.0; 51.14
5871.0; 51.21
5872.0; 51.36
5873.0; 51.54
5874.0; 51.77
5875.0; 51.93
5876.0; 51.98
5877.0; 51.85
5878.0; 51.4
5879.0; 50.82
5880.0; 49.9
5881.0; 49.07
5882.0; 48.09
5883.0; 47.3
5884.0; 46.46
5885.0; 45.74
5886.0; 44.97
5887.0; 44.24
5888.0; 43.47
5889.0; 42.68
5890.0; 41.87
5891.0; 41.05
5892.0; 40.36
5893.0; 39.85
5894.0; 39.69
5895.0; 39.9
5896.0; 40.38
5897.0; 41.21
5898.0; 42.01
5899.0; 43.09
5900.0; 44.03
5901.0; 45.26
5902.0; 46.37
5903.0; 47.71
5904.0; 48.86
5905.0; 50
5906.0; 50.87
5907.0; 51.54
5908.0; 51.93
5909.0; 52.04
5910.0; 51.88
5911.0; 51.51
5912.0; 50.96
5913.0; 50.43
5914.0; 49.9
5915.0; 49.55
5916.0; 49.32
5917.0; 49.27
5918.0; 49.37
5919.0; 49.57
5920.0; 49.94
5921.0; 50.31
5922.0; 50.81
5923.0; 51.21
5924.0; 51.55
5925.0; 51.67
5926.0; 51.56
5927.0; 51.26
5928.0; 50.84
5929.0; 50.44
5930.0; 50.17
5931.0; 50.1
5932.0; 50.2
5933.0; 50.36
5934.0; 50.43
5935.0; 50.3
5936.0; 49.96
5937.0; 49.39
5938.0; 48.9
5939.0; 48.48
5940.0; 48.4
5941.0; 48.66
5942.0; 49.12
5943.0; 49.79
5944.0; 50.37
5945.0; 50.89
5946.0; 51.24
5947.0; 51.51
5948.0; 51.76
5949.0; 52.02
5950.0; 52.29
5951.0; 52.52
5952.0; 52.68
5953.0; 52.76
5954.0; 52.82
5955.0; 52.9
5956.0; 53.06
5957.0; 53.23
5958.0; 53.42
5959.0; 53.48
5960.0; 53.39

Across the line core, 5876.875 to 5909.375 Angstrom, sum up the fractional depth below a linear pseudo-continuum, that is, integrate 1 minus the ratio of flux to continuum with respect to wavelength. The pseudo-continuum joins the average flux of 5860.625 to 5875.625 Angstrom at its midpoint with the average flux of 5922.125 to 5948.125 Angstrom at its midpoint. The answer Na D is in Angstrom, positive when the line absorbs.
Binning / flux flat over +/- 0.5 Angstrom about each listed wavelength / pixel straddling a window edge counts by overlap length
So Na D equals 3.4 Angstrom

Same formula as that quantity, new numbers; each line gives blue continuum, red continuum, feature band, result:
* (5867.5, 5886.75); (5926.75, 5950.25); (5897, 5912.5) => 0.5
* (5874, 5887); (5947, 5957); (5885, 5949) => 3.4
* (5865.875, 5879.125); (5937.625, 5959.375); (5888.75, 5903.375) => 2.6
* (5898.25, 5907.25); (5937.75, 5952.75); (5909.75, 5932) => -0.8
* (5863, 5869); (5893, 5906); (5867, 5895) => 0.5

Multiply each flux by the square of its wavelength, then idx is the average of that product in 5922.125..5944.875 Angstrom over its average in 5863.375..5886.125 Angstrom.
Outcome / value 1.02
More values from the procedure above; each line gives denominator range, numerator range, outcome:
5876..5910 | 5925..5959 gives 1.13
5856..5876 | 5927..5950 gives 0.99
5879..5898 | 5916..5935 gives 1.17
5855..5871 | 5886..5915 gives 0.89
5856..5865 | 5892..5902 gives 0.81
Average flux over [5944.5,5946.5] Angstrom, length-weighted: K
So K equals 51.1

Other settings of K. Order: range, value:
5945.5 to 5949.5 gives 51.6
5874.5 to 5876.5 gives 52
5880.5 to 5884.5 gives 47.7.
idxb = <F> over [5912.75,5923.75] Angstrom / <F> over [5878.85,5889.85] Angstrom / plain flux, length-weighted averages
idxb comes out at 1.08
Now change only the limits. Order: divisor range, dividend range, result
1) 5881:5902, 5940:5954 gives 1.18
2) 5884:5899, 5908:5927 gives 1.20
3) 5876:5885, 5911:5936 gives 1.02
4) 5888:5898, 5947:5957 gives 1.28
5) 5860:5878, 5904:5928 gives 0.98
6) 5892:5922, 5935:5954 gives 1.07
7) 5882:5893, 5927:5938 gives 1.15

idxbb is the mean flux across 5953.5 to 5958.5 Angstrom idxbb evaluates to 53.1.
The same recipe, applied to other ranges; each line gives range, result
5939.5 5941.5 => 48.5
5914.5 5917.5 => 49.4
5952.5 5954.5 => 52.8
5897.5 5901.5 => 43.6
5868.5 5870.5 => 51.1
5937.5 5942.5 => 48.7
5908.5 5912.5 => 51.6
